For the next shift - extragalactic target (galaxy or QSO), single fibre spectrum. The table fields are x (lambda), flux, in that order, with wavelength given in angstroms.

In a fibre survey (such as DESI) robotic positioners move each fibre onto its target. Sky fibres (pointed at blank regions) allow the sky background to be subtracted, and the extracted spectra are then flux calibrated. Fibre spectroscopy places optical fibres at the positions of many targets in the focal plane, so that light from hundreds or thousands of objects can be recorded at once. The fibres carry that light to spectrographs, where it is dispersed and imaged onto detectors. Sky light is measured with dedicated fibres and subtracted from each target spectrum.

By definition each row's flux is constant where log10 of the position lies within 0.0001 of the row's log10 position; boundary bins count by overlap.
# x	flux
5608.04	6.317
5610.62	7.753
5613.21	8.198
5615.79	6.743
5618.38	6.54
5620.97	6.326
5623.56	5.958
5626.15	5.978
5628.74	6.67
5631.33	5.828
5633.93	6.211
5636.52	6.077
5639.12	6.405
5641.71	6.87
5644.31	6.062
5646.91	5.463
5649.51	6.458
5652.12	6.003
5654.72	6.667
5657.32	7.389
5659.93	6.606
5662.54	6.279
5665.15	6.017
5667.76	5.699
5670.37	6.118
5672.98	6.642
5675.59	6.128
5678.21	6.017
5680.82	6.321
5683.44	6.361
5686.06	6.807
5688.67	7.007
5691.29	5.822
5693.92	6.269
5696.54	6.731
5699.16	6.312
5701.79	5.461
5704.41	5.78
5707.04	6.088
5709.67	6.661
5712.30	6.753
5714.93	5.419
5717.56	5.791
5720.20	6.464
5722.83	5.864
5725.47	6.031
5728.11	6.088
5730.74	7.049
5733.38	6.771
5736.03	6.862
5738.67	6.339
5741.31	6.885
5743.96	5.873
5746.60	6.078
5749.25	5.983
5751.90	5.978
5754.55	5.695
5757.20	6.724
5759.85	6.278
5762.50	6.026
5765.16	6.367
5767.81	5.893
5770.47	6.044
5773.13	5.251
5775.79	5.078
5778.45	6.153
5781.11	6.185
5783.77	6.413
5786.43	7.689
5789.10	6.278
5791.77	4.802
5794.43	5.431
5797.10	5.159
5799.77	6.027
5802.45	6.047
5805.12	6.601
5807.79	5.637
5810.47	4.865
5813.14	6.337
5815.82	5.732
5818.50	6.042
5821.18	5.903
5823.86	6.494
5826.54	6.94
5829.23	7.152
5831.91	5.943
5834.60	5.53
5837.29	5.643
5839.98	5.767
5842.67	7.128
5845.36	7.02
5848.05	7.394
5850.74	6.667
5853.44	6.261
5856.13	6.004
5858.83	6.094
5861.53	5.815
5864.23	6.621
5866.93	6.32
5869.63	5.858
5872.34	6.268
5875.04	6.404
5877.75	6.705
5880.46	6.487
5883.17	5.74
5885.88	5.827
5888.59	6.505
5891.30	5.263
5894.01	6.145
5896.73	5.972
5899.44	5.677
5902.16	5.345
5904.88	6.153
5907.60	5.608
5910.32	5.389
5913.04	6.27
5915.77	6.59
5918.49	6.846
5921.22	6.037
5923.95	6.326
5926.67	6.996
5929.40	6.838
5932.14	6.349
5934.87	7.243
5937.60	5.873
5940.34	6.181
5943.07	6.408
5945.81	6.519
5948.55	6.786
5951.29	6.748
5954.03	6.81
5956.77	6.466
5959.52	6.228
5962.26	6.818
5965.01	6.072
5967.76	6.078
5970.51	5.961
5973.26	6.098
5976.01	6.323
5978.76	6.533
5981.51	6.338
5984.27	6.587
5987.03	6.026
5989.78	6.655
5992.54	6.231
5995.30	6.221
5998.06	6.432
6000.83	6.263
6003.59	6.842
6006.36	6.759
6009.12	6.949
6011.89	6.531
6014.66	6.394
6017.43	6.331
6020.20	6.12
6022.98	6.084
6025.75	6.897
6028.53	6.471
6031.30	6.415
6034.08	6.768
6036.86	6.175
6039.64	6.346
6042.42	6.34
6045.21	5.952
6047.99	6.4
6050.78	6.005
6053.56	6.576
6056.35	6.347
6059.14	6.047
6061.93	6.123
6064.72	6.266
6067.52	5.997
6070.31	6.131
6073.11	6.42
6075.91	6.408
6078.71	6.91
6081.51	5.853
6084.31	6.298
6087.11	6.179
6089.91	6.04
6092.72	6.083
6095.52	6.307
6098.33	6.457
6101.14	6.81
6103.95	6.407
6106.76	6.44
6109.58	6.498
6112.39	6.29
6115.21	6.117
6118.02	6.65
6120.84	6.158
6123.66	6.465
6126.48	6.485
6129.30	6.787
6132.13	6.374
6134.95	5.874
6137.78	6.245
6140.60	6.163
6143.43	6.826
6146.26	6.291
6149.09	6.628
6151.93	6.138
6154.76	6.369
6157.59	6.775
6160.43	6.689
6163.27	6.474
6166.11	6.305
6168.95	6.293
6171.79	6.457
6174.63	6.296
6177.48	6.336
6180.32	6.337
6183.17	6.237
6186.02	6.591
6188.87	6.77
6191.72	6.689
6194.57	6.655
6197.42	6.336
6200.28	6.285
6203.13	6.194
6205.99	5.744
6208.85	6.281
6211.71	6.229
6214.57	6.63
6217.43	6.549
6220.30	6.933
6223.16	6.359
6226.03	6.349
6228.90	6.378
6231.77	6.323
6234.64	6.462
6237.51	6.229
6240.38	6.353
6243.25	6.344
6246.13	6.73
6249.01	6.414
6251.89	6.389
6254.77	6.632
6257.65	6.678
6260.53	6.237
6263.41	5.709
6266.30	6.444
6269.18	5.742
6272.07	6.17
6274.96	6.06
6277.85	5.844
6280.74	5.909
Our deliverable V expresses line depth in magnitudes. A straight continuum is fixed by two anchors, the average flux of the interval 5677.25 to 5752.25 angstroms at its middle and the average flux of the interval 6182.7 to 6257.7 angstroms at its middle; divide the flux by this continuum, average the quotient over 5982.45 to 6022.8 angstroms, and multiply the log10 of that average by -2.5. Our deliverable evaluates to -0.01 mag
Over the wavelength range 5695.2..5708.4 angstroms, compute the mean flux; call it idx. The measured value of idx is 6.08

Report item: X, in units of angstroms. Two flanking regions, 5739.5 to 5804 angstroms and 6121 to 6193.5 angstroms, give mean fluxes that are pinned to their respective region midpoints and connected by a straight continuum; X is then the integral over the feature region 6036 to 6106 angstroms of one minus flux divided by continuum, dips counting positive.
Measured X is 0.68 angstroms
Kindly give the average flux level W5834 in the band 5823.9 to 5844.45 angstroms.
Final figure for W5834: 6.33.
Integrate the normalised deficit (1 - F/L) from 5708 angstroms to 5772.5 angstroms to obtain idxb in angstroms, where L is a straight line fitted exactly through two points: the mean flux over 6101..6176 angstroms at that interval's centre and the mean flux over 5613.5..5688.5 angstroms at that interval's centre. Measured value 1.25 angstroms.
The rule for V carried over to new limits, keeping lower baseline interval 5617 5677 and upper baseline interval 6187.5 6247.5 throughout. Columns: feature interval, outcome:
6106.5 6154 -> 0.00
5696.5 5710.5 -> 0.03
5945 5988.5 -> -0.01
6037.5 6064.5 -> 0.02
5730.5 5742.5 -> -0.08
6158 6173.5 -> -0.01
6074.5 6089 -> 0.01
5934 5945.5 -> -0.01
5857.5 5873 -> 0.03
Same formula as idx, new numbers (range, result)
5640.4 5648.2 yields 6.14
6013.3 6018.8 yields 6.36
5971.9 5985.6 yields 6.38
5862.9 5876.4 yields 6.29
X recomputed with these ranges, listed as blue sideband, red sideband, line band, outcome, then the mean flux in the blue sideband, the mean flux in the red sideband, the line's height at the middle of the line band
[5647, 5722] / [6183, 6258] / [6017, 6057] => 0.2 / 6.27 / 6.44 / 6.38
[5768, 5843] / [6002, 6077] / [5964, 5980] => 0.2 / 5.99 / 6.37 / 6.26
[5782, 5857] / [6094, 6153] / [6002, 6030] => -0.9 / 6.18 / 6.4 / 6.32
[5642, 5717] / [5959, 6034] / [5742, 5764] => 0.7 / 6.27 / 6.4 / 6.3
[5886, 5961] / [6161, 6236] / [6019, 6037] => -0.3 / 6.28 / 6.41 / 6.33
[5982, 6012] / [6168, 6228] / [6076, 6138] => 0.9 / 6.49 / 6.41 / 6.45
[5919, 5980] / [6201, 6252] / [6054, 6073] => 0.7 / 6.45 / 6.38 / 6.42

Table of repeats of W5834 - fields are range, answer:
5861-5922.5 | 6.08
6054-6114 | 6.3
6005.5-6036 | 6.51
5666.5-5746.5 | 6.28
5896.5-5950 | 6.28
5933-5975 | 6.42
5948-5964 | 6.62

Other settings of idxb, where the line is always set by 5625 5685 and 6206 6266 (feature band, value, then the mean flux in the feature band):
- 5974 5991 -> -0.1 angstroms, 6.4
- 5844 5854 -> -0.9 angstroms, 6.88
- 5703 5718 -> 0.5 angstroms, 6.1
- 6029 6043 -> -0.1 angstroms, 6.42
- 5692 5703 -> 0.2 angstroms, 6.18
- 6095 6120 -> -0.3 angstroms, 6.44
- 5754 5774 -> 0.7 angstroms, 6.07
